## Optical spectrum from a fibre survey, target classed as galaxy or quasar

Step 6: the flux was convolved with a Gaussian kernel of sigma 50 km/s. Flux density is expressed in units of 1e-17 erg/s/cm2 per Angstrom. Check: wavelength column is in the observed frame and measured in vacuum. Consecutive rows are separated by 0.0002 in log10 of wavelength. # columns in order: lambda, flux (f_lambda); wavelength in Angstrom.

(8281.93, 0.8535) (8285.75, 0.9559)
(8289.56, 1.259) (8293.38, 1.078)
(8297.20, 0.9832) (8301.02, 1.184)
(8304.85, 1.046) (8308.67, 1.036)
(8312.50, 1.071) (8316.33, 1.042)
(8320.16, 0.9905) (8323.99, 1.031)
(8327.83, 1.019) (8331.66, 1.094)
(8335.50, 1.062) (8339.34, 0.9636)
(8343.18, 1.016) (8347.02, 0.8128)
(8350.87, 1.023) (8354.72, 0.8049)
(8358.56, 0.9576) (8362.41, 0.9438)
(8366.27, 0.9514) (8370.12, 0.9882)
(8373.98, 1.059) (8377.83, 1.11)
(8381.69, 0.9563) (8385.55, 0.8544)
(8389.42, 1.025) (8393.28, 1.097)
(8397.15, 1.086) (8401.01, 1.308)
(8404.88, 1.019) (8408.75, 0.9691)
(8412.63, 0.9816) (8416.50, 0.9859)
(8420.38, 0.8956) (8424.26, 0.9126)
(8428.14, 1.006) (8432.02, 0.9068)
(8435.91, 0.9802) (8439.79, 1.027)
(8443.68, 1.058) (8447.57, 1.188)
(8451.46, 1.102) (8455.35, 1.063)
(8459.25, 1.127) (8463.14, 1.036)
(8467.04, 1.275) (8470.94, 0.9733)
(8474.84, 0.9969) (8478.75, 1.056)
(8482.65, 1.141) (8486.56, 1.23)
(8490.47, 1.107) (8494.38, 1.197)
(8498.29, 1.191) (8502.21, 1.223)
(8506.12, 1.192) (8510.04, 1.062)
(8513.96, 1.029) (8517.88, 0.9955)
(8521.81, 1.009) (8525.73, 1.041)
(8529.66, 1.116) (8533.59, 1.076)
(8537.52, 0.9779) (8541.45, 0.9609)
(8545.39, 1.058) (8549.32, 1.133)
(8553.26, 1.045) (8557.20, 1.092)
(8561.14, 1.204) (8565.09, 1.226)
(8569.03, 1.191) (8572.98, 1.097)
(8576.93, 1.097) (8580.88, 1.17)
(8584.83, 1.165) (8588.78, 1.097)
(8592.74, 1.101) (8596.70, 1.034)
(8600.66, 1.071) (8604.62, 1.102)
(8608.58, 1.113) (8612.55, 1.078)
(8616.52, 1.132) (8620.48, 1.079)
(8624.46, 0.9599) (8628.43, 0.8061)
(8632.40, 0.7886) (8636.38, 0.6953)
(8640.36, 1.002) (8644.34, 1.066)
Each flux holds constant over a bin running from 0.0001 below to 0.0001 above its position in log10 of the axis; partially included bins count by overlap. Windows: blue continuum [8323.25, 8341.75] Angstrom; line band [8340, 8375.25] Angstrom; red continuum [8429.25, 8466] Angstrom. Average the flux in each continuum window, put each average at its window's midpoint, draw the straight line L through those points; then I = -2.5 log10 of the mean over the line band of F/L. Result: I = 0.10 mag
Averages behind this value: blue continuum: 1.03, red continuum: 1.06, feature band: 0.949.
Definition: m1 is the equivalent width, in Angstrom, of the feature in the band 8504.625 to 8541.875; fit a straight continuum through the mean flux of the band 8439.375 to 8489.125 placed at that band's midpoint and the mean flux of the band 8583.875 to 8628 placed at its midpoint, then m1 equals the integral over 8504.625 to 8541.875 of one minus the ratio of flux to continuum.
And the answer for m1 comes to 1.4 Angstrom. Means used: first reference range 1.1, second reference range 1.07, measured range 1.05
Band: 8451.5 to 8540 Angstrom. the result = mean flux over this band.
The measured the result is 1.1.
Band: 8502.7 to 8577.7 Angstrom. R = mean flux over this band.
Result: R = 1.09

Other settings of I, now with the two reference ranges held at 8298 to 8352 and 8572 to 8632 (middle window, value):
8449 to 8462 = -0.053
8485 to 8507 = -0.135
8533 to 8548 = 0.041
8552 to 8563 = -0.058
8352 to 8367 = 0.128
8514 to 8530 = 0.024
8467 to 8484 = -0.018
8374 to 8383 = -0.011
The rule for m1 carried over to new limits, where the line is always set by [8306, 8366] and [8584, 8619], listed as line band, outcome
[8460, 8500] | -2.7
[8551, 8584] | -1.8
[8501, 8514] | -0.9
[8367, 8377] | -0.2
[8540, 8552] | 0.2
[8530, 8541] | 0.4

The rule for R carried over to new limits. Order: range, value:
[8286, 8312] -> 1.09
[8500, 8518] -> 1.11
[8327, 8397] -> 0.987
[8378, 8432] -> 1.01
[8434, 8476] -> 1.08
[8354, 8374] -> 0.949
